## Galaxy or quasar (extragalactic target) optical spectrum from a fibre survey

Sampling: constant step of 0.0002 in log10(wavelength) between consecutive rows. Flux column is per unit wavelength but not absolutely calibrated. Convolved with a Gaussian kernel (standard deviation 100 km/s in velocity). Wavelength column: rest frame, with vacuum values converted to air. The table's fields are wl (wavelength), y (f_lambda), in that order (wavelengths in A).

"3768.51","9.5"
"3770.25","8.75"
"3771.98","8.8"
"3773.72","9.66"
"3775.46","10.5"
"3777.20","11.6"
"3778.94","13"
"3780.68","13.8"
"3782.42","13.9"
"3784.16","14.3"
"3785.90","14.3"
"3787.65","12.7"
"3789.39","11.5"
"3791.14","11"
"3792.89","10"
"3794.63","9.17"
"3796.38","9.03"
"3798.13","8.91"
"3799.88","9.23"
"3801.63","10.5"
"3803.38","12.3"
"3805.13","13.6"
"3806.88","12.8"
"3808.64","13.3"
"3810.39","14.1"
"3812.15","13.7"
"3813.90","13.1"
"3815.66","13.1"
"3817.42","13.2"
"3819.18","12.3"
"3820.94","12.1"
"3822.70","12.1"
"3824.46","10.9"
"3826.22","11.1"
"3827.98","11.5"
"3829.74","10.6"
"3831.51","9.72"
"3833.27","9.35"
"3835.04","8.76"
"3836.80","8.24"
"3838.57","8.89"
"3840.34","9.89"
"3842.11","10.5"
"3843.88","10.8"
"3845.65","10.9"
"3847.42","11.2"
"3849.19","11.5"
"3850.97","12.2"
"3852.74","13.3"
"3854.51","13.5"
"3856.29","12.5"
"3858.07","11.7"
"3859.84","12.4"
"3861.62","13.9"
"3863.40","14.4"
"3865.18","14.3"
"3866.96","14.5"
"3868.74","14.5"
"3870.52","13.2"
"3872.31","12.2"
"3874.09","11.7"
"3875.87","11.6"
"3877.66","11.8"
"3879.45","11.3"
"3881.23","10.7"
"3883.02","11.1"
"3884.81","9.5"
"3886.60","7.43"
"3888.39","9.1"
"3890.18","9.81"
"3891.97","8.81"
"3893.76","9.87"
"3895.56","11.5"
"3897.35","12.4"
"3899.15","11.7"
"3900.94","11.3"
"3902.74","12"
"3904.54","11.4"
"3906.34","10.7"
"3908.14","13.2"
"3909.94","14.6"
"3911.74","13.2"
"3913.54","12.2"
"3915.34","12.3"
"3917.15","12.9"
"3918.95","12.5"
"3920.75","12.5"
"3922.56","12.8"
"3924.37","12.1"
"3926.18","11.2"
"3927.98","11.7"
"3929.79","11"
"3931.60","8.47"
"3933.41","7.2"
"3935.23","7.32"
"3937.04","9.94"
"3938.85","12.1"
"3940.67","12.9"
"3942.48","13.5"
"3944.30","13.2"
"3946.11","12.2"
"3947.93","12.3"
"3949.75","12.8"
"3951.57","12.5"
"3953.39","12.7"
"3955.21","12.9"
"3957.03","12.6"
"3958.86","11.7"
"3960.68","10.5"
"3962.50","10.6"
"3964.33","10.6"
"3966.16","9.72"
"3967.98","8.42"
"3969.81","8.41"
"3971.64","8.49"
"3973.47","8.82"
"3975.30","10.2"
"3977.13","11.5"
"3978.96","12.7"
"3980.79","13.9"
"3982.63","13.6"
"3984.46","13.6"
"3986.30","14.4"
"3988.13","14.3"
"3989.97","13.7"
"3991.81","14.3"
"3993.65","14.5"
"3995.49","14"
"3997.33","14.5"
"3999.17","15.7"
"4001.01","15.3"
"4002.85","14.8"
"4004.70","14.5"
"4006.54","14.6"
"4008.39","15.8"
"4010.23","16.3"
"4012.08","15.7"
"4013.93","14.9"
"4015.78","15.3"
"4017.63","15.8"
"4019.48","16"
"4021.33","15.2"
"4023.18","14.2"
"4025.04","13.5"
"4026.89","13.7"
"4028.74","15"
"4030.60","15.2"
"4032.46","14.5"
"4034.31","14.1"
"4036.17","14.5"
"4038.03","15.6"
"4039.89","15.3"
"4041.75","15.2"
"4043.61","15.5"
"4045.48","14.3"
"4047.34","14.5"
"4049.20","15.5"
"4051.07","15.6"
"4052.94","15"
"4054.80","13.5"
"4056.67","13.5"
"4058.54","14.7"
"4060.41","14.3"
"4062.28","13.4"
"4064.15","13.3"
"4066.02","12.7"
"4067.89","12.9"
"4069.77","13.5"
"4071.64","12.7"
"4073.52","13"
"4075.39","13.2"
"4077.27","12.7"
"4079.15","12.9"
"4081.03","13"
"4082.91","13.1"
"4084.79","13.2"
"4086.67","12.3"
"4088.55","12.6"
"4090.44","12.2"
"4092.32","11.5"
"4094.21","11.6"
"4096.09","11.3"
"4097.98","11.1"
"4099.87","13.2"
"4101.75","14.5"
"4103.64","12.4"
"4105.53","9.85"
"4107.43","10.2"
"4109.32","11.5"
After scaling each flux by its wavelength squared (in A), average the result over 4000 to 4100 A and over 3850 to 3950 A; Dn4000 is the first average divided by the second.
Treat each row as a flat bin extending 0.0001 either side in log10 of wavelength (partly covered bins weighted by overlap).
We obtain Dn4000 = 1.28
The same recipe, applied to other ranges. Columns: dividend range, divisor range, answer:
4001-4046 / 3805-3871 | 1.37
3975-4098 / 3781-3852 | 1.37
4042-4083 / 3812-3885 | 1.31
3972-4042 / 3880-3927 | 1.32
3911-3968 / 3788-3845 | 1.11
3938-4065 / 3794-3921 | 1.26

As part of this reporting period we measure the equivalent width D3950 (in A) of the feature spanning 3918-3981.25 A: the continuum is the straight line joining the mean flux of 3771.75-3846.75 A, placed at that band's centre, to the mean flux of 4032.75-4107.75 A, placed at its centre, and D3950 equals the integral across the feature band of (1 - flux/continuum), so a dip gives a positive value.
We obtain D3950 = 6.4 A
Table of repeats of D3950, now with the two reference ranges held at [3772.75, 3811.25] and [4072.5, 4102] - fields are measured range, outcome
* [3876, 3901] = 3.26 A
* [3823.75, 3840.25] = 2.77 A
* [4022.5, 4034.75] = -1.91 A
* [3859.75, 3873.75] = -1.99 A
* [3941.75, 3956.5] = -0.69 A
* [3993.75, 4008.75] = -3.08 A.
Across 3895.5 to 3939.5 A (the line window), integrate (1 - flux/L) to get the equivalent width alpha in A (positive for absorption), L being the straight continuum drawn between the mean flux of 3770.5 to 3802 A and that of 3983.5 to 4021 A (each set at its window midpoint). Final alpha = 6.2 A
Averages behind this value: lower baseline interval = 11.2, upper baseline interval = 14.9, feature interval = 11.5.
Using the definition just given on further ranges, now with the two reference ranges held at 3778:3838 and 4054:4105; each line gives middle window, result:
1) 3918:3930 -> 0.1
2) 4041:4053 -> -2.2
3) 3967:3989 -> 1.6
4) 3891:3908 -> 1.3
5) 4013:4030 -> -3.0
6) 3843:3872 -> -2.2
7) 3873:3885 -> 0.8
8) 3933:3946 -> 1.2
